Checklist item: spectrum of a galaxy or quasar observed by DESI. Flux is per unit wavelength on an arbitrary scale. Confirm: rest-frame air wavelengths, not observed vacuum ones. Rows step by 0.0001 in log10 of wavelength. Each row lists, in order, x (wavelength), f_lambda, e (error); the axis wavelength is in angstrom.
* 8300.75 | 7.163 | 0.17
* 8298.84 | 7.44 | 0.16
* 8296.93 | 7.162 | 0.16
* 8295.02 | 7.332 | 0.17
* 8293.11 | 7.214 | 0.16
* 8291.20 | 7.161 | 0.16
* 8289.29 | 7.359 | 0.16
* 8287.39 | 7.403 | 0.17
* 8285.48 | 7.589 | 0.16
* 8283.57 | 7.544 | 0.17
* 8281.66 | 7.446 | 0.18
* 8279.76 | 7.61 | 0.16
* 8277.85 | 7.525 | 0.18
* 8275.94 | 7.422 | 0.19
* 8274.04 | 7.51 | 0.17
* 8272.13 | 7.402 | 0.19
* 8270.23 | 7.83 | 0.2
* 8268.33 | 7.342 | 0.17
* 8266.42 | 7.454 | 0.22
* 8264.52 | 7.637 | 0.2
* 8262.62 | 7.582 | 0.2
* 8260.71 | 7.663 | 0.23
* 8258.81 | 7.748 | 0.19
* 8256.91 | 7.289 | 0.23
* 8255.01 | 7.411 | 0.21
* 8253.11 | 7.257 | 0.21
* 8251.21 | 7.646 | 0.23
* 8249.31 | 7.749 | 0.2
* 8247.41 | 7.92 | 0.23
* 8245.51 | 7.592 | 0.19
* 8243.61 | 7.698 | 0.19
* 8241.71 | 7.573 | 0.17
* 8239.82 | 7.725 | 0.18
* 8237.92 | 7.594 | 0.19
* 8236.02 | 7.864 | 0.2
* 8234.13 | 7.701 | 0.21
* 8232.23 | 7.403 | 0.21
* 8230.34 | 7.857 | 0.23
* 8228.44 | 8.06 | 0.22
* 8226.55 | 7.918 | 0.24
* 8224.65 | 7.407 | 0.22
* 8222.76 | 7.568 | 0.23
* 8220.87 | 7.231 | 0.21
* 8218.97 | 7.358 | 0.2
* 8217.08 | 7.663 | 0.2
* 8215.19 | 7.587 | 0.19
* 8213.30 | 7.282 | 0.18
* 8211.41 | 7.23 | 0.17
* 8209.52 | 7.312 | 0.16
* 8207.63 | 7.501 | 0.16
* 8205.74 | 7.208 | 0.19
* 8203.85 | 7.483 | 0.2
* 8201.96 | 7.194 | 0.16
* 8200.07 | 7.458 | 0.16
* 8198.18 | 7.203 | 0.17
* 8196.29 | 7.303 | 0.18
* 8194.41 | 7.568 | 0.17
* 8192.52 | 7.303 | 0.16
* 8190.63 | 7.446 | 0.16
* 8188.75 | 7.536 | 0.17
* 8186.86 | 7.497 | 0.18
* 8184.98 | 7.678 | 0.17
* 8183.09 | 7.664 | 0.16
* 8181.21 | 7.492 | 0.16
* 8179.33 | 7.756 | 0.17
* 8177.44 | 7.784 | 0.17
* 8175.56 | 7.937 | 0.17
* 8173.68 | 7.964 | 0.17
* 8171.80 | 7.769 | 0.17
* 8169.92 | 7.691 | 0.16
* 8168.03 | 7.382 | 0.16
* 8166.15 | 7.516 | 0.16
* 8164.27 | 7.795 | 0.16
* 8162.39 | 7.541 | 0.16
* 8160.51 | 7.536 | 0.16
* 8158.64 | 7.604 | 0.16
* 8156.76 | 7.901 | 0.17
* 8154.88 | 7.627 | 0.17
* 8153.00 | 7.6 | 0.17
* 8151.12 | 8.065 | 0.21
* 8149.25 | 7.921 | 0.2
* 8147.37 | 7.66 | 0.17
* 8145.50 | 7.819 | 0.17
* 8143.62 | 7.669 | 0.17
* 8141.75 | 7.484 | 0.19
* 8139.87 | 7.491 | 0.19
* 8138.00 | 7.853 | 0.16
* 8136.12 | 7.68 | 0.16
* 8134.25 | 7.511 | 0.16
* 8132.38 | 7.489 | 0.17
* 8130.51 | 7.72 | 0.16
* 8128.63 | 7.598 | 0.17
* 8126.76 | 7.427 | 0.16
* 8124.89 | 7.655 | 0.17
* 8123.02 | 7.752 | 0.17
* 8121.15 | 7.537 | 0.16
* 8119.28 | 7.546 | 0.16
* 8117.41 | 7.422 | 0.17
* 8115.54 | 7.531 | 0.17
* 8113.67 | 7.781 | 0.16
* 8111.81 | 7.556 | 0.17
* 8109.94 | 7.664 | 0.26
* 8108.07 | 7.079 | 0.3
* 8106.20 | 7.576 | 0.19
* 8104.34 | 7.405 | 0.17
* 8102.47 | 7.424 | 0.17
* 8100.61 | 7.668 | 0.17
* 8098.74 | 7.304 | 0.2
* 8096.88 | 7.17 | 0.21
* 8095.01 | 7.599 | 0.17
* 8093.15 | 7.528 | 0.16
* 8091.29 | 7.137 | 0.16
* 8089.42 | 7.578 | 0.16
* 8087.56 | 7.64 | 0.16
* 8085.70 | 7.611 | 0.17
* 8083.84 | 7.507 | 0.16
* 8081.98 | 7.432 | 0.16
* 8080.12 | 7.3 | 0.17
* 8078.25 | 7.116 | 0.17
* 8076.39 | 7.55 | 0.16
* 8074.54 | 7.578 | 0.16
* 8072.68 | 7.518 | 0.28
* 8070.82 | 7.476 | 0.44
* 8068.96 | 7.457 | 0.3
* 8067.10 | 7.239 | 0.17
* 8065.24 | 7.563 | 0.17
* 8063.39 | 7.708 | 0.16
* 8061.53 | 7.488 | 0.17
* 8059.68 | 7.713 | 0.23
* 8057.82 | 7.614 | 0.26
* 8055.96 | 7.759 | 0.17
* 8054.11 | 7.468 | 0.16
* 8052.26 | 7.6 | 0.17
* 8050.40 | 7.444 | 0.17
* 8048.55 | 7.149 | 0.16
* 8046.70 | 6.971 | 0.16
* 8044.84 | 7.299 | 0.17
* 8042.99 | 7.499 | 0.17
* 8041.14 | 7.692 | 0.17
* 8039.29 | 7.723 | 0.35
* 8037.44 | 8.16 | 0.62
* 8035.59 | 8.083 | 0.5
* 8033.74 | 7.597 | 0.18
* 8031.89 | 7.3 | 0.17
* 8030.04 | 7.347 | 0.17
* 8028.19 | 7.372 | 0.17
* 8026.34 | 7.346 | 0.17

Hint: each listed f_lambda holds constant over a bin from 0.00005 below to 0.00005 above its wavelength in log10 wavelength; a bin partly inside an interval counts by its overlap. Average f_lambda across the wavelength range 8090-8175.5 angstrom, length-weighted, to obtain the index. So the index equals 7.6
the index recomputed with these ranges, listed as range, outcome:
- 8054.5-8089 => 7.52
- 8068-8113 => 7.46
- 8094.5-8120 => 7.48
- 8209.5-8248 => 7.6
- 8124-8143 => 7.59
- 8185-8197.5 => 7.46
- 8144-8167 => 7.72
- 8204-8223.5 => 7.4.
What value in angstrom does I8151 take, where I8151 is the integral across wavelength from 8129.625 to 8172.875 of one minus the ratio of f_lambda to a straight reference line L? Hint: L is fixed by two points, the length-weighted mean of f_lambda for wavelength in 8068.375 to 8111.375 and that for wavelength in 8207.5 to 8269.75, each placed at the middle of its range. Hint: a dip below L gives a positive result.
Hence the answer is -1.0 angstrom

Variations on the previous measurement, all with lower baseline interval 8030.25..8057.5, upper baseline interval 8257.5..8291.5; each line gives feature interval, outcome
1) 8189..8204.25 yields 0.31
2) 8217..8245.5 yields -0.44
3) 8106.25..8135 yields -0.05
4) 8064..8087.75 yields 0.27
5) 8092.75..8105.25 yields 0.17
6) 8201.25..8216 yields 0.35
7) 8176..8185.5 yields -0.20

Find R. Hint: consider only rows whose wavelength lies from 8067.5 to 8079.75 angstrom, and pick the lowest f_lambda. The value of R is 7.116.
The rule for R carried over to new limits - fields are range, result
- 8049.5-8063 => 7.444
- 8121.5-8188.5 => 7.382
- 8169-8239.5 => 7.194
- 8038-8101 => 6.971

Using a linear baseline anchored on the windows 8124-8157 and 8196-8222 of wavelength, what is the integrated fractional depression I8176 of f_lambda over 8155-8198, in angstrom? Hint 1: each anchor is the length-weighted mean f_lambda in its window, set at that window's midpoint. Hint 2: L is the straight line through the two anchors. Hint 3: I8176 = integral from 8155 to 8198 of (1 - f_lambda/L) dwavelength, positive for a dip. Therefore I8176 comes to -0.6 angstrom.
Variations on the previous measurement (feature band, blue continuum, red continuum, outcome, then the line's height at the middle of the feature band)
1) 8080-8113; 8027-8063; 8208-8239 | 0.38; 7.55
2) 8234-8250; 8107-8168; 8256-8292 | -0.39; 7.53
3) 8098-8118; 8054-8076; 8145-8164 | 0.38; 7.64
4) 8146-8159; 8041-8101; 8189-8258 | -0.50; 7.49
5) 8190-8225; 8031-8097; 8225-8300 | 0.73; 7.54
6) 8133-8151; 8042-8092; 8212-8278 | -0.43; 7.51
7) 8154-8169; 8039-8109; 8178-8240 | -0.23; 7.5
